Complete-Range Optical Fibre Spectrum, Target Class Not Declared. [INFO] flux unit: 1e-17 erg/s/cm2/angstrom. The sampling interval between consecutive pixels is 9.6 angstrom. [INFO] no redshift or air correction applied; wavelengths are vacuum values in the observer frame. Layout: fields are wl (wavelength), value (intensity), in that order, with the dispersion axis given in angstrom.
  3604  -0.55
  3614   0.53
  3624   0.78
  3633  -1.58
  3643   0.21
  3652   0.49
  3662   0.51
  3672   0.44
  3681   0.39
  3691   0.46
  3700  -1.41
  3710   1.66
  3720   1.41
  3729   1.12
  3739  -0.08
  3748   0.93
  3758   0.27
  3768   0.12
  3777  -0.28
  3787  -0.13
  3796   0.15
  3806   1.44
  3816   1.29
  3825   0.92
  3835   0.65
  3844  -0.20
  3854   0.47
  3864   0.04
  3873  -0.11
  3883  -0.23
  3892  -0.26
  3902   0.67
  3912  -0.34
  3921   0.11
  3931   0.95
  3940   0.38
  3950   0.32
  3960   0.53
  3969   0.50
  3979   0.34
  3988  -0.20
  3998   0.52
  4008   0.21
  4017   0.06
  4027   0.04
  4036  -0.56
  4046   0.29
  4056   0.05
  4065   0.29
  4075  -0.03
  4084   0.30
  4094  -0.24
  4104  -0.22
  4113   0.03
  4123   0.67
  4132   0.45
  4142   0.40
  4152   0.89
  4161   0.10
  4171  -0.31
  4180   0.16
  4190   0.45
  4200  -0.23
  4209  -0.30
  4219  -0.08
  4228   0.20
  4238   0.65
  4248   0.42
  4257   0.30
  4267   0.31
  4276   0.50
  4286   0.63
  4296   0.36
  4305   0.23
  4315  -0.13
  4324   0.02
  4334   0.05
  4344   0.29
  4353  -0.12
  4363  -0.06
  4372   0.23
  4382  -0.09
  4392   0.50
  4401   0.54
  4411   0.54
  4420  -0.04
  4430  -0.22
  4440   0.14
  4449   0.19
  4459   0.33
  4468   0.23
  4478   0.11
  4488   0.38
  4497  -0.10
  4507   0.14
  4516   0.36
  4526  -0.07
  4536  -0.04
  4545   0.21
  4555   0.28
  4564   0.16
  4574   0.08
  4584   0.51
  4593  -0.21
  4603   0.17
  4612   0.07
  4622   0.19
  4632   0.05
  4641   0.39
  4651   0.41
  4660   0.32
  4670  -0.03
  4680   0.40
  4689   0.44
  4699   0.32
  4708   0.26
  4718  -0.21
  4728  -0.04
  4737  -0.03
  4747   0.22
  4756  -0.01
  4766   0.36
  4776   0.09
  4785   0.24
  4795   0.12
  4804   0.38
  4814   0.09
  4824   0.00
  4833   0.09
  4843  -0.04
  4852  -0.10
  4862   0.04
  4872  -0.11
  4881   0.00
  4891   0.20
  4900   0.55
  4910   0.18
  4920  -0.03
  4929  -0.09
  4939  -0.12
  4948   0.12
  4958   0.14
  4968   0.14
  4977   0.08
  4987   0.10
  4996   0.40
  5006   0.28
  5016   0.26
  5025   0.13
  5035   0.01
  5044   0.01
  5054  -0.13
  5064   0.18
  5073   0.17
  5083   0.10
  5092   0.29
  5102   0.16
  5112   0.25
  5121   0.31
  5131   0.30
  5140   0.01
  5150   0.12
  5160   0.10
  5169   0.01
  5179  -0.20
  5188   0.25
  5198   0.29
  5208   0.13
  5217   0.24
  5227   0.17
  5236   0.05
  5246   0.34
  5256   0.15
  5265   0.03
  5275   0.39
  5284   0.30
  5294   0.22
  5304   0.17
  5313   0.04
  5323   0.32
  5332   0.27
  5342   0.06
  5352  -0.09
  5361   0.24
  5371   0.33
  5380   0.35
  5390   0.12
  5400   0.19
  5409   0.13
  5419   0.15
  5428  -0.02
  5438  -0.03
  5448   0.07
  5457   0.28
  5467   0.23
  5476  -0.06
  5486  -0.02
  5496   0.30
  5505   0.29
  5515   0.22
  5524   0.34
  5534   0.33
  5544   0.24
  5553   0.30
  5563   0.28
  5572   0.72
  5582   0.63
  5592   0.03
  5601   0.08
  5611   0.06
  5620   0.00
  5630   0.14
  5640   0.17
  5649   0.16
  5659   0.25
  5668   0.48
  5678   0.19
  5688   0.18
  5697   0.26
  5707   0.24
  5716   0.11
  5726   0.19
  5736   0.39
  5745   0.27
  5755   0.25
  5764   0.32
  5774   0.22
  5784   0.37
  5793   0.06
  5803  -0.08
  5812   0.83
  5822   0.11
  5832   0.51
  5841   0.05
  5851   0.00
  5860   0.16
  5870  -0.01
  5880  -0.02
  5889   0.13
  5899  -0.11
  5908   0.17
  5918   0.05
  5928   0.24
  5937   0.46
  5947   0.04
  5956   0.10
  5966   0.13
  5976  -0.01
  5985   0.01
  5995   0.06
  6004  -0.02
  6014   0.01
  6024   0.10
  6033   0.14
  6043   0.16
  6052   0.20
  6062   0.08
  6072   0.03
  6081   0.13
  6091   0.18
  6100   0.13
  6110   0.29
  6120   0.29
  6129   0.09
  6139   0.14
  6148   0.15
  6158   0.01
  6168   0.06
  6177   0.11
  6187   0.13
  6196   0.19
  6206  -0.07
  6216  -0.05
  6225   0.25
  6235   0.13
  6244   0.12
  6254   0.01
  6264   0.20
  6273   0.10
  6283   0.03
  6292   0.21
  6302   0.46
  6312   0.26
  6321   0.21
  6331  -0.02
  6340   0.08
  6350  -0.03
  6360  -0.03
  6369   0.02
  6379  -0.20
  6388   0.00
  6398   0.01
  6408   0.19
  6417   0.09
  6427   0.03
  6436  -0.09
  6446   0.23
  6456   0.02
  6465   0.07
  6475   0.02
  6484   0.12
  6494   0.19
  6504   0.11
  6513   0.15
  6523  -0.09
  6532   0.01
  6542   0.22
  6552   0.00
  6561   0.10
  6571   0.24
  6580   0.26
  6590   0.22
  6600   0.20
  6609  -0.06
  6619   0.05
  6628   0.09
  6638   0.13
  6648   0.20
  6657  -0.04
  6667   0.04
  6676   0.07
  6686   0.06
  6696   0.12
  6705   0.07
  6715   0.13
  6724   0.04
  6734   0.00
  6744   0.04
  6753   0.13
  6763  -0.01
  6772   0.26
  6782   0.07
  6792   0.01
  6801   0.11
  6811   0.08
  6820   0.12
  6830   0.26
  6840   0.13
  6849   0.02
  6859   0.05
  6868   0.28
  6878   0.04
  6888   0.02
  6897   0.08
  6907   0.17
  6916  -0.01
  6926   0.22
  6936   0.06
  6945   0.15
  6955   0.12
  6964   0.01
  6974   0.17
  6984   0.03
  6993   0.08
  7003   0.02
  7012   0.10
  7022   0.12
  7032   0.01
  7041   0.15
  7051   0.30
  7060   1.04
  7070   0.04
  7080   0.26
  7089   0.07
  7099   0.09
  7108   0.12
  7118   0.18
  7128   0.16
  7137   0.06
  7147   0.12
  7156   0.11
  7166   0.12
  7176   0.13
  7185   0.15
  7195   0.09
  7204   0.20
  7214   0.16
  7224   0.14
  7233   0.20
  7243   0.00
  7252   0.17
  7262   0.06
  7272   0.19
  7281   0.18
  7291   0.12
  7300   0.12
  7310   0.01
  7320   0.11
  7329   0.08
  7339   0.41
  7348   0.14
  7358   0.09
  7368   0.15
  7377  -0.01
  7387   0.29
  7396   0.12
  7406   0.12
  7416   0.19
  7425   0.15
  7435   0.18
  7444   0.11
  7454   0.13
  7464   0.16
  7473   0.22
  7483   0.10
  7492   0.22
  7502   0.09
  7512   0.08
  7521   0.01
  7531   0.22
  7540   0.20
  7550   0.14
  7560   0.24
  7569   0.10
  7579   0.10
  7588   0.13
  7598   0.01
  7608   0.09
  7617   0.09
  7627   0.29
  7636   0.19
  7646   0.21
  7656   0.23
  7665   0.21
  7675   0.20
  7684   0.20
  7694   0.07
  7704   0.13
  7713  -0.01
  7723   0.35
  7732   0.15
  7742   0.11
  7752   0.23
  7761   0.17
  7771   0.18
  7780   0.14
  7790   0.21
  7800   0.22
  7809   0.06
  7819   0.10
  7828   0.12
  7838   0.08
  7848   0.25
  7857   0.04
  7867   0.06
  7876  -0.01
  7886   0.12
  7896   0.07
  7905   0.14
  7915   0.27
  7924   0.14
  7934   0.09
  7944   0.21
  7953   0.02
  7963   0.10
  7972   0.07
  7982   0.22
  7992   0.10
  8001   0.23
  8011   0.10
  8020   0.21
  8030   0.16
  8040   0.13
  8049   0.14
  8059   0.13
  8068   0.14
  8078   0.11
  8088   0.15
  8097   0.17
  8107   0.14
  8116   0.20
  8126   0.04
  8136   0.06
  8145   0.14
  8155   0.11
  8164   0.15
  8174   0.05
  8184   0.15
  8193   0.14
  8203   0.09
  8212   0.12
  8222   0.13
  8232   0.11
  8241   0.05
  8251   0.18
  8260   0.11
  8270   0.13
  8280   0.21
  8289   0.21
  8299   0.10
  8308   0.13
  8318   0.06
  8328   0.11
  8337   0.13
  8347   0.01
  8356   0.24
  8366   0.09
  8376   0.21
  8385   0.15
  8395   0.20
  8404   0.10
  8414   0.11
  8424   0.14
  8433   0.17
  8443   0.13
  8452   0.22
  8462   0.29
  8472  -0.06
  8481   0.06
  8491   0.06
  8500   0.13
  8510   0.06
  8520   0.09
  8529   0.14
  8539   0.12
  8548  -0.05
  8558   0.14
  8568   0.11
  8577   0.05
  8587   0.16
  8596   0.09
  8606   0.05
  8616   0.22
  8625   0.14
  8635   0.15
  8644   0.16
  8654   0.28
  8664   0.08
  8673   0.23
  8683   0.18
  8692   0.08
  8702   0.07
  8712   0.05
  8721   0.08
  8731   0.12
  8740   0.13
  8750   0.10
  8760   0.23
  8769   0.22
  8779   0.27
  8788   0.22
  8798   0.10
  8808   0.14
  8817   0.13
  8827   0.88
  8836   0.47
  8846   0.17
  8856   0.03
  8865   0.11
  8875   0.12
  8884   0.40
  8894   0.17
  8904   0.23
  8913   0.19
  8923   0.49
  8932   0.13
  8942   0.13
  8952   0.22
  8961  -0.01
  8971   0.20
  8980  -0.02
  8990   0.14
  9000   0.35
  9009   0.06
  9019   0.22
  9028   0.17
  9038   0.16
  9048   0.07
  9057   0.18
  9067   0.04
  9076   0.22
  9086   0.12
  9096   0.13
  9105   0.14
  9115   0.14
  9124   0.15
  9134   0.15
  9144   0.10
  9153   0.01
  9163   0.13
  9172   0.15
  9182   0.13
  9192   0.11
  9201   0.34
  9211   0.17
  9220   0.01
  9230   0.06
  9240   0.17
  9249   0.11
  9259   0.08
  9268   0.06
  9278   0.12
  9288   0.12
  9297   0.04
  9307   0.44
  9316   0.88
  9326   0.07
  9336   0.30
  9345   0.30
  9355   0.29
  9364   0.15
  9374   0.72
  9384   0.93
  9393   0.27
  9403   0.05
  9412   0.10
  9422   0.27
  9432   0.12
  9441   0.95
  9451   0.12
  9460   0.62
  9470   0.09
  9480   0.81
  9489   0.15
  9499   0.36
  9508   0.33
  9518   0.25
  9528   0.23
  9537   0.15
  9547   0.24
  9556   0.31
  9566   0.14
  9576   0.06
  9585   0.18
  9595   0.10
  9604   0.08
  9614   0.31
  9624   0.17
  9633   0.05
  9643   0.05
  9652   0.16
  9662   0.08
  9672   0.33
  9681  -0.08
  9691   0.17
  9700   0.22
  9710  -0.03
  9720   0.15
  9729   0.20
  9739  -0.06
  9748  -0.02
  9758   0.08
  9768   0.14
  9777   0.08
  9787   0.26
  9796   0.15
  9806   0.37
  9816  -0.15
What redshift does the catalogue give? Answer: 0.893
